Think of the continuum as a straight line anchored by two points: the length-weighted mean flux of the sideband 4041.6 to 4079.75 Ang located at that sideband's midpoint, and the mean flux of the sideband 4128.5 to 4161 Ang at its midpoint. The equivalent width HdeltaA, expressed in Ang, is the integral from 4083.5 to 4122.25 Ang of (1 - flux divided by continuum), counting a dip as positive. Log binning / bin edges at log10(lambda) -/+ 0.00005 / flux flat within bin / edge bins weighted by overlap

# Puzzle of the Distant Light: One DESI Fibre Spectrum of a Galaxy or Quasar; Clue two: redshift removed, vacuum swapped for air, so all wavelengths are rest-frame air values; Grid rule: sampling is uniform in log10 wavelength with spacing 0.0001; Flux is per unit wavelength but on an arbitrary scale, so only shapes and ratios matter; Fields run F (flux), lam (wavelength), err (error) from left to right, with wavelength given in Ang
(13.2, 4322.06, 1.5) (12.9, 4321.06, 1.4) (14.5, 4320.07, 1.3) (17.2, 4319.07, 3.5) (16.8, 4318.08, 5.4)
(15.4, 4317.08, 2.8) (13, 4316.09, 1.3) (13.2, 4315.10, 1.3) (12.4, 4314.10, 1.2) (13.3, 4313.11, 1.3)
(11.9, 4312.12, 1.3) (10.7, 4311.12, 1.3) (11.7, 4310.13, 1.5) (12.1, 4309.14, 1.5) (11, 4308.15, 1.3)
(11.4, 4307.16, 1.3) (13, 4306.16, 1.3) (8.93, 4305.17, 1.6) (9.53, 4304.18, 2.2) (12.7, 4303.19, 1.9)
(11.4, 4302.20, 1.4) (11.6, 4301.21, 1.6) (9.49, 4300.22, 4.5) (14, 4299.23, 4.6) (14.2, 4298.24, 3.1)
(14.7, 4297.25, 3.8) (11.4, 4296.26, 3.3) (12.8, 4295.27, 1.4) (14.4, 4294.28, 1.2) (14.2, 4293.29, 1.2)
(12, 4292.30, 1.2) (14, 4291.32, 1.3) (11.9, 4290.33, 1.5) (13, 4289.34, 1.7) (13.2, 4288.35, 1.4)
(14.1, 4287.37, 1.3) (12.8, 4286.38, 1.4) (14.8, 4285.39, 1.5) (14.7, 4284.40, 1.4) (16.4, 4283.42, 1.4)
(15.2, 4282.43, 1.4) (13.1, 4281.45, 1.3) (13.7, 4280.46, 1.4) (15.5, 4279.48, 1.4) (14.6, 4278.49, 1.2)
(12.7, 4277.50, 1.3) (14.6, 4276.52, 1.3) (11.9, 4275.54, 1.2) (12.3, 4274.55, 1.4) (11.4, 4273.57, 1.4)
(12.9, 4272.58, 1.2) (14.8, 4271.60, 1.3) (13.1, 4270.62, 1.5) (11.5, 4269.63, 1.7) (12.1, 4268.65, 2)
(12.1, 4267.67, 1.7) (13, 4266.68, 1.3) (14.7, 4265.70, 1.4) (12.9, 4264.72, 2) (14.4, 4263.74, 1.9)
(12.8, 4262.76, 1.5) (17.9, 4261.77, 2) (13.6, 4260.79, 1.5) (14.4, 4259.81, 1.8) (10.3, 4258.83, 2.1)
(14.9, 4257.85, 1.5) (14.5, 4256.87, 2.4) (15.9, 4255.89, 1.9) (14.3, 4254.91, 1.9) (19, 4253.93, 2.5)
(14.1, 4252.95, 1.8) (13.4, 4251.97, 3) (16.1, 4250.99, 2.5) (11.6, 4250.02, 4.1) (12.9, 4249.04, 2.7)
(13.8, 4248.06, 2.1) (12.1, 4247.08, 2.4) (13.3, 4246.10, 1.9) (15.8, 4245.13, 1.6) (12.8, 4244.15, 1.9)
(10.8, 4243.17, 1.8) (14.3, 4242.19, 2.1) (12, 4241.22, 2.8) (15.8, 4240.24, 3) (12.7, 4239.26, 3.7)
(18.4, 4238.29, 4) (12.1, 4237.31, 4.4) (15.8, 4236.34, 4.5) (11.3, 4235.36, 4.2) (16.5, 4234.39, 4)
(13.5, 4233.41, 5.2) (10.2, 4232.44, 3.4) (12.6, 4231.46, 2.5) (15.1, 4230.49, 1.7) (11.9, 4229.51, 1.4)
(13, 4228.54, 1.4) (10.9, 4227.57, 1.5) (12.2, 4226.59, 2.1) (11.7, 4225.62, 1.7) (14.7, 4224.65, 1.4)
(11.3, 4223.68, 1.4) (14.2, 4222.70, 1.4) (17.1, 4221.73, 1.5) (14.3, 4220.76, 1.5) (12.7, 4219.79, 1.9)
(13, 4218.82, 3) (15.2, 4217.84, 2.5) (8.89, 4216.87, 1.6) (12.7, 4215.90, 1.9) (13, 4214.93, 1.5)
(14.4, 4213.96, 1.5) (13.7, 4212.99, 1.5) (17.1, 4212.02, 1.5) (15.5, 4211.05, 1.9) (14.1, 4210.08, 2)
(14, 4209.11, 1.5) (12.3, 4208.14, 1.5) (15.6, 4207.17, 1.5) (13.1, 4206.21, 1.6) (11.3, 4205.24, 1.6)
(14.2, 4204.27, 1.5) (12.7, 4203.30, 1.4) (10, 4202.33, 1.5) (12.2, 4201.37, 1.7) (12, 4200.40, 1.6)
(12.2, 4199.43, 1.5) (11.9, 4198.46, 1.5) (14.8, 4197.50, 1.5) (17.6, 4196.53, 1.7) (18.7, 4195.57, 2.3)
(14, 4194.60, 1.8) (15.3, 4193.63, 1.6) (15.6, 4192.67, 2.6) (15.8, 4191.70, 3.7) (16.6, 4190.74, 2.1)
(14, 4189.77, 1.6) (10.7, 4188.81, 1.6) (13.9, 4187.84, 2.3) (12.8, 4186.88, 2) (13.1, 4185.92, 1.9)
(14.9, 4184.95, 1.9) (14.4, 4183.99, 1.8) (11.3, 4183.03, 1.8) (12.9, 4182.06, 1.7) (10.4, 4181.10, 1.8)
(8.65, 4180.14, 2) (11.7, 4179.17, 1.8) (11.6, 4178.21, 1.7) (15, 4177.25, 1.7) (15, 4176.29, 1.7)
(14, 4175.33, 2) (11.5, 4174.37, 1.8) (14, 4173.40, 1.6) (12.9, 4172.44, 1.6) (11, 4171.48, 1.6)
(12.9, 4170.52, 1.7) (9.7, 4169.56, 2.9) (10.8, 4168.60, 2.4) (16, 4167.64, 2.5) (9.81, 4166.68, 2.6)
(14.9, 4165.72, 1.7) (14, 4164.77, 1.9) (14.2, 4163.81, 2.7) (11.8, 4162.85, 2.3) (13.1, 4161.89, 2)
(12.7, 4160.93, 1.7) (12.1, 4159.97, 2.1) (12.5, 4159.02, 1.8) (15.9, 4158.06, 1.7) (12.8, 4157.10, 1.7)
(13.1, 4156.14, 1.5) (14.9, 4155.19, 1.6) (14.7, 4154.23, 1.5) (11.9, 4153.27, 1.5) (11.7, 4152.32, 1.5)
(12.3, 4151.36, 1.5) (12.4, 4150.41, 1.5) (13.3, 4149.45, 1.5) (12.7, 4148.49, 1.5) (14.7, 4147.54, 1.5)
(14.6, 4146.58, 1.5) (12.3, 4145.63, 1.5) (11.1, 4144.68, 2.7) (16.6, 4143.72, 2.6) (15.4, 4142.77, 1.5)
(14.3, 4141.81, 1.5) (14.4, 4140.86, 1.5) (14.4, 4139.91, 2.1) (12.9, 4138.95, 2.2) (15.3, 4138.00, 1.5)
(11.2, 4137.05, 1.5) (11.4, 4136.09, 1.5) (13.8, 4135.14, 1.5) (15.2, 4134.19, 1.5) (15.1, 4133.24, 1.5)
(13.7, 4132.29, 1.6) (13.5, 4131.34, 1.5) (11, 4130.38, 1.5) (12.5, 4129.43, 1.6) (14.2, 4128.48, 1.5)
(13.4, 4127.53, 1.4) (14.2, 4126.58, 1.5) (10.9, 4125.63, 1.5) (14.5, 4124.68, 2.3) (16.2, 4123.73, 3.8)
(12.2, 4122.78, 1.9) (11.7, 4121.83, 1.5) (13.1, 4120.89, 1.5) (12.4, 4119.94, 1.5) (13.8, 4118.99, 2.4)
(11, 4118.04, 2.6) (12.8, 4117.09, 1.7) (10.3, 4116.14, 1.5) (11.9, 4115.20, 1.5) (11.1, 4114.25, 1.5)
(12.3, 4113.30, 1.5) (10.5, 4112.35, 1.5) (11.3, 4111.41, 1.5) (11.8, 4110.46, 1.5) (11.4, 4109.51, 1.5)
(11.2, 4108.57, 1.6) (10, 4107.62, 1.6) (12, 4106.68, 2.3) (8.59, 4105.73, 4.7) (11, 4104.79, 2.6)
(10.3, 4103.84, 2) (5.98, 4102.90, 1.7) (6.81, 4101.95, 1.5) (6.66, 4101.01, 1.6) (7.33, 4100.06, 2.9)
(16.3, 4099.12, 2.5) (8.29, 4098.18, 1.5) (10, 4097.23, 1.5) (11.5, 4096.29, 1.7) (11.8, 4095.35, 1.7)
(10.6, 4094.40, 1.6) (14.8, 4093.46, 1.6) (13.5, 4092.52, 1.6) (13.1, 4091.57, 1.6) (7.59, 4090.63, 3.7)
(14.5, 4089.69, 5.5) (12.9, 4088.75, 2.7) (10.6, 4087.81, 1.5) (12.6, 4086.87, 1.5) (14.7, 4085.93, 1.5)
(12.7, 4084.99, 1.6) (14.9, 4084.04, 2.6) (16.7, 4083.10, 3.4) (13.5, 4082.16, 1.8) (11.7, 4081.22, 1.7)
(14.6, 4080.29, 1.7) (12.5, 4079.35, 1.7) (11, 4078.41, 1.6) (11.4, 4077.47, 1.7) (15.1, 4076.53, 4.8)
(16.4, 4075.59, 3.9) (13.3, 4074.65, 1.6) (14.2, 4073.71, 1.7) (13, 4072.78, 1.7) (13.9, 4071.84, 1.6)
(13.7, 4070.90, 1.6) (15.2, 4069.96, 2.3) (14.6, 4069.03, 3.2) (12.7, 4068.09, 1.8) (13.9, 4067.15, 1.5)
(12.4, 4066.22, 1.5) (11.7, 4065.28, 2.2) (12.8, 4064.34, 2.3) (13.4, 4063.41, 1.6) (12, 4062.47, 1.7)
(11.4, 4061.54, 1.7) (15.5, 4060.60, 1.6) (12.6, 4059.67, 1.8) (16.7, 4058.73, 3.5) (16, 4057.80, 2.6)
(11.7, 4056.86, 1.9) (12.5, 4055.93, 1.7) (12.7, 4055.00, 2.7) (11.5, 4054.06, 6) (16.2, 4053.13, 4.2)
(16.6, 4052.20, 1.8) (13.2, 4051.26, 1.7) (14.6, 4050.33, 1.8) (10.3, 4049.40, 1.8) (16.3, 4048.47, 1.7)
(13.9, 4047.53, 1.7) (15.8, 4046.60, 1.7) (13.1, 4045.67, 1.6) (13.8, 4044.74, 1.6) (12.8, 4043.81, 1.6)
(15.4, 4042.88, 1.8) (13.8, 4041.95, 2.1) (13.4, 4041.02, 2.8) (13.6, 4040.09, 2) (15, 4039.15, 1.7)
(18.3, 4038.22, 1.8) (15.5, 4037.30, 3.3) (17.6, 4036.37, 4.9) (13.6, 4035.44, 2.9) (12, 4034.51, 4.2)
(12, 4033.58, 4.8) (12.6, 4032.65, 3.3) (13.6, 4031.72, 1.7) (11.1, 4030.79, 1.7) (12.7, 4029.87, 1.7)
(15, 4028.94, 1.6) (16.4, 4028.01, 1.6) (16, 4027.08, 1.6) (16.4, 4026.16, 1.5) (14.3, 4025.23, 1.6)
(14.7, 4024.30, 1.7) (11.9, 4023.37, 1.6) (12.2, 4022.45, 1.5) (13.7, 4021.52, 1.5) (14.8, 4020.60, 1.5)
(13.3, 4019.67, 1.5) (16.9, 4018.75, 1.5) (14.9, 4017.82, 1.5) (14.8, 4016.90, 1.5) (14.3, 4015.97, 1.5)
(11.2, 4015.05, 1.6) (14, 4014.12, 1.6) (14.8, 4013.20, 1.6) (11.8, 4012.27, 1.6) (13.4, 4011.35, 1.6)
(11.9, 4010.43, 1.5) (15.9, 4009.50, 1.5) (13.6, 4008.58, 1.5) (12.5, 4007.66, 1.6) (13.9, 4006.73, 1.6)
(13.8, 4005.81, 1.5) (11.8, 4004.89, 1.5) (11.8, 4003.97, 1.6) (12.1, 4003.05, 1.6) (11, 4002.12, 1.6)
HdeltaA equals 6.2 Ang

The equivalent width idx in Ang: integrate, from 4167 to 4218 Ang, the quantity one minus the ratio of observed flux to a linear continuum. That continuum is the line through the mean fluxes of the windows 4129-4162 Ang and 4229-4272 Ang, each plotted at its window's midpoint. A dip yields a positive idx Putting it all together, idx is 0.9 Ang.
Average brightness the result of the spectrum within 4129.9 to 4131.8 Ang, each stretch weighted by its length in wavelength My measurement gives 12.2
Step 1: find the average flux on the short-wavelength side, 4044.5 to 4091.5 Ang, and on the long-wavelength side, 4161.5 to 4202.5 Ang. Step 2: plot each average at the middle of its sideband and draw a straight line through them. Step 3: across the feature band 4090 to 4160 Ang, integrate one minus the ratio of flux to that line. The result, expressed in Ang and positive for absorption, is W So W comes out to 5.3 Ang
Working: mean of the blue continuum 13.5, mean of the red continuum 13.2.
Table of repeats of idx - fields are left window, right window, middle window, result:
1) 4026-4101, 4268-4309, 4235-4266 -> -2.4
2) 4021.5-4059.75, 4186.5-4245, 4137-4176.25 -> 1.6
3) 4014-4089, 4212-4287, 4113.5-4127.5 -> 1.2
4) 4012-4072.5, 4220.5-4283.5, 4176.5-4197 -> -0.1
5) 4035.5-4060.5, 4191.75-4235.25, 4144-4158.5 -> 0.6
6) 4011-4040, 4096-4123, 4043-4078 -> -2.7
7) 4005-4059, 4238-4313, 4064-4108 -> 5.3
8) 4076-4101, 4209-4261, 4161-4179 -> 0.3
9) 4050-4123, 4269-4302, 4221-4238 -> -0.2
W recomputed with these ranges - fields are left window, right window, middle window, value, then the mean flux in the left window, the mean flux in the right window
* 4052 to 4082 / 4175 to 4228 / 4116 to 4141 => 0.58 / 13.5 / 13.5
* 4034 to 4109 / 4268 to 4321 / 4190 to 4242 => -2.81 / 12.9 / 13.1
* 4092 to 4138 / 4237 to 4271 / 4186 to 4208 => -1.41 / 11.8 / 13.8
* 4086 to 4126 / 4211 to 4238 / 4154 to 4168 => -1.30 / 11.4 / 13.4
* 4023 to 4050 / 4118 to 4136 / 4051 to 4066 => 0.48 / 14.2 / 13.3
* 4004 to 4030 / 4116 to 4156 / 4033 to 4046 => -0.43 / 13.9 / 13.3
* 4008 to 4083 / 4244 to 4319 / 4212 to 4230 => 0.41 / 13.8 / 13.3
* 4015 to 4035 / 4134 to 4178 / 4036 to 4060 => -0.94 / 13.9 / 13.3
